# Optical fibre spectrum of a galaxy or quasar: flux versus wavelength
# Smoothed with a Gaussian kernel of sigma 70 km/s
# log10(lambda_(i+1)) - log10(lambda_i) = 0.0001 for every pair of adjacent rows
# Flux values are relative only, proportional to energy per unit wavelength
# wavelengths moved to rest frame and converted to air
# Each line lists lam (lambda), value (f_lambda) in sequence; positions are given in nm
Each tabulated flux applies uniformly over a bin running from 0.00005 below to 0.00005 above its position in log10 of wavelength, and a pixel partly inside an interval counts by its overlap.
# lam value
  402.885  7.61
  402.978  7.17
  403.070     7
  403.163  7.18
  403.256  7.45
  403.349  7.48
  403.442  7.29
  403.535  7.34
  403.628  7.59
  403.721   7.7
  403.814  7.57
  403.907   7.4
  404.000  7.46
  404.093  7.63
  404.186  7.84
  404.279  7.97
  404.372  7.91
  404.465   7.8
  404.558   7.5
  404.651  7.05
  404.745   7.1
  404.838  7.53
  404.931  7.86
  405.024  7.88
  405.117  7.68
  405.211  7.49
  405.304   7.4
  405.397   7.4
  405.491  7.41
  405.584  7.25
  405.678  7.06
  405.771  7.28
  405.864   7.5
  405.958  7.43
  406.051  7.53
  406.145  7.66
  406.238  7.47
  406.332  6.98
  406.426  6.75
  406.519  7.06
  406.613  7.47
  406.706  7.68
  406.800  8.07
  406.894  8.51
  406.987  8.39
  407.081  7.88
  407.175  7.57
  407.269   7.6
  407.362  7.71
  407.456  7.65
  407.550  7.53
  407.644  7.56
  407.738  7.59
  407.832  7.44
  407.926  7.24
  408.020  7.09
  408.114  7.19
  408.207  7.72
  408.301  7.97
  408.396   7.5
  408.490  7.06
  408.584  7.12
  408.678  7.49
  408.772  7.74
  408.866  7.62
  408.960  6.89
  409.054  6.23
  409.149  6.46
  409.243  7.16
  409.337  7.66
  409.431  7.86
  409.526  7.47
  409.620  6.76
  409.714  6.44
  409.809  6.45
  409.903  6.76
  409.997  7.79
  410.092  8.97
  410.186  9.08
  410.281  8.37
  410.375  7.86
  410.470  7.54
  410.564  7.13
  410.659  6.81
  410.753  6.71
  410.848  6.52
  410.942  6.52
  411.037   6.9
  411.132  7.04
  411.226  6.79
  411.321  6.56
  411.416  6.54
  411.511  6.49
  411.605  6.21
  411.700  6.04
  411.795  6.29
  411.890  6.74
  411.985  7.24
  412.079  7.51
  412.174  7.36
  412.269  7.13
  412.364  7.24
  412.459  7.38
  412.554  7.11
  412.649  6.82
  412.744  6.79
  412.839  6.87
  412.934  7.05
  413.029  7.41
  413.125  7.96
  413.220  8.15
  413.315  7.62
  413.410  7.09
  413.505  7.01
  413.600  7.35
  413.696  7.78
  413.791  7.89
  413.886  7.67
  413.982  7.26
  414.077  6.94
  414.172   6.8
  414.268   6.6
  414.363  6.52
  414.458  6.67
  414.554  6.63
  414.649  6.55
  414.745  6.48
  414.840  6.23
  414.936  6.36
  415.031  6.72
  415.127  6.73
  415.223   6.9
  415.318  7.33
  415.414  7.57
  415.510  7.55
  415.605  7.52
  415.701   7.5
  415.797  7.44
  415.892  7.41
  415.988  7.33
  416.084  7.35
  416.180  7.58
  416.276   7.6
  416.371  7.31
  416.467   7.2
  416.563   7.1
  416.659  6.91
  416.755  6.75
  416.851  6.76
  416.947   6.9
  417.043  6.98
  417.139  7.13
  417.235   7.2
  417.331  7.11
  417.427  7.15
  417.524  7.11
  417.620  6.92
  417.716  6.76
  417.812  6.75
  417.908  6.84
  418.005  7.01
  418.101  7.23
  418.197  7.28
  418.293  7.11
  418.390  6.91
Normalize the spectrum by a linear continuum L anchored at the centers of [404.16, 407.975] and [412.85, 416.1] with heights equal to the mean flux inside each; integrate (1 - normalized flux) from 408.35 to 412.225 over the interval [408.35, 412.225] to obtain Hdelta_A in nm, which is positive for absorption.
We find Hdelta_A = 0.13 nm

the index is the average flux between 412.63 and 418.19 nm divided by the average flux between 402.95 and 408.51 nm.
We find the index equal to 0.95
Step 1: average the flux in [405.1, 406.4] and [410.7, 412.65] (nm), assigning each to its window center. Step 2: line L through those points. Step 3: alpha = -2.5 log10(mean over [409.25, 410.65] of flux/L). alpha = -0.085 mag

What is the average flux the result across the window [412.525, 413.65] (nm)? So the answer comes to 7.27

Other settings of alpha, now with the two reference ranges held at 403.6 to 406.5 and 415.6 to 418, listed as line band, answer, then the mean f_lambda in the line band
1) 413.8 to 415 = 0.07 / 6.77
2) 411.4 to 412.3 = 0.08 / 6.76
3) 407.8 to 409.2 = 0.02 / 7.25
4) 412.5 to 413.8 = -0.01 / 7.33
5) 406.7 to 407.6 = -0.06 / 7.86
